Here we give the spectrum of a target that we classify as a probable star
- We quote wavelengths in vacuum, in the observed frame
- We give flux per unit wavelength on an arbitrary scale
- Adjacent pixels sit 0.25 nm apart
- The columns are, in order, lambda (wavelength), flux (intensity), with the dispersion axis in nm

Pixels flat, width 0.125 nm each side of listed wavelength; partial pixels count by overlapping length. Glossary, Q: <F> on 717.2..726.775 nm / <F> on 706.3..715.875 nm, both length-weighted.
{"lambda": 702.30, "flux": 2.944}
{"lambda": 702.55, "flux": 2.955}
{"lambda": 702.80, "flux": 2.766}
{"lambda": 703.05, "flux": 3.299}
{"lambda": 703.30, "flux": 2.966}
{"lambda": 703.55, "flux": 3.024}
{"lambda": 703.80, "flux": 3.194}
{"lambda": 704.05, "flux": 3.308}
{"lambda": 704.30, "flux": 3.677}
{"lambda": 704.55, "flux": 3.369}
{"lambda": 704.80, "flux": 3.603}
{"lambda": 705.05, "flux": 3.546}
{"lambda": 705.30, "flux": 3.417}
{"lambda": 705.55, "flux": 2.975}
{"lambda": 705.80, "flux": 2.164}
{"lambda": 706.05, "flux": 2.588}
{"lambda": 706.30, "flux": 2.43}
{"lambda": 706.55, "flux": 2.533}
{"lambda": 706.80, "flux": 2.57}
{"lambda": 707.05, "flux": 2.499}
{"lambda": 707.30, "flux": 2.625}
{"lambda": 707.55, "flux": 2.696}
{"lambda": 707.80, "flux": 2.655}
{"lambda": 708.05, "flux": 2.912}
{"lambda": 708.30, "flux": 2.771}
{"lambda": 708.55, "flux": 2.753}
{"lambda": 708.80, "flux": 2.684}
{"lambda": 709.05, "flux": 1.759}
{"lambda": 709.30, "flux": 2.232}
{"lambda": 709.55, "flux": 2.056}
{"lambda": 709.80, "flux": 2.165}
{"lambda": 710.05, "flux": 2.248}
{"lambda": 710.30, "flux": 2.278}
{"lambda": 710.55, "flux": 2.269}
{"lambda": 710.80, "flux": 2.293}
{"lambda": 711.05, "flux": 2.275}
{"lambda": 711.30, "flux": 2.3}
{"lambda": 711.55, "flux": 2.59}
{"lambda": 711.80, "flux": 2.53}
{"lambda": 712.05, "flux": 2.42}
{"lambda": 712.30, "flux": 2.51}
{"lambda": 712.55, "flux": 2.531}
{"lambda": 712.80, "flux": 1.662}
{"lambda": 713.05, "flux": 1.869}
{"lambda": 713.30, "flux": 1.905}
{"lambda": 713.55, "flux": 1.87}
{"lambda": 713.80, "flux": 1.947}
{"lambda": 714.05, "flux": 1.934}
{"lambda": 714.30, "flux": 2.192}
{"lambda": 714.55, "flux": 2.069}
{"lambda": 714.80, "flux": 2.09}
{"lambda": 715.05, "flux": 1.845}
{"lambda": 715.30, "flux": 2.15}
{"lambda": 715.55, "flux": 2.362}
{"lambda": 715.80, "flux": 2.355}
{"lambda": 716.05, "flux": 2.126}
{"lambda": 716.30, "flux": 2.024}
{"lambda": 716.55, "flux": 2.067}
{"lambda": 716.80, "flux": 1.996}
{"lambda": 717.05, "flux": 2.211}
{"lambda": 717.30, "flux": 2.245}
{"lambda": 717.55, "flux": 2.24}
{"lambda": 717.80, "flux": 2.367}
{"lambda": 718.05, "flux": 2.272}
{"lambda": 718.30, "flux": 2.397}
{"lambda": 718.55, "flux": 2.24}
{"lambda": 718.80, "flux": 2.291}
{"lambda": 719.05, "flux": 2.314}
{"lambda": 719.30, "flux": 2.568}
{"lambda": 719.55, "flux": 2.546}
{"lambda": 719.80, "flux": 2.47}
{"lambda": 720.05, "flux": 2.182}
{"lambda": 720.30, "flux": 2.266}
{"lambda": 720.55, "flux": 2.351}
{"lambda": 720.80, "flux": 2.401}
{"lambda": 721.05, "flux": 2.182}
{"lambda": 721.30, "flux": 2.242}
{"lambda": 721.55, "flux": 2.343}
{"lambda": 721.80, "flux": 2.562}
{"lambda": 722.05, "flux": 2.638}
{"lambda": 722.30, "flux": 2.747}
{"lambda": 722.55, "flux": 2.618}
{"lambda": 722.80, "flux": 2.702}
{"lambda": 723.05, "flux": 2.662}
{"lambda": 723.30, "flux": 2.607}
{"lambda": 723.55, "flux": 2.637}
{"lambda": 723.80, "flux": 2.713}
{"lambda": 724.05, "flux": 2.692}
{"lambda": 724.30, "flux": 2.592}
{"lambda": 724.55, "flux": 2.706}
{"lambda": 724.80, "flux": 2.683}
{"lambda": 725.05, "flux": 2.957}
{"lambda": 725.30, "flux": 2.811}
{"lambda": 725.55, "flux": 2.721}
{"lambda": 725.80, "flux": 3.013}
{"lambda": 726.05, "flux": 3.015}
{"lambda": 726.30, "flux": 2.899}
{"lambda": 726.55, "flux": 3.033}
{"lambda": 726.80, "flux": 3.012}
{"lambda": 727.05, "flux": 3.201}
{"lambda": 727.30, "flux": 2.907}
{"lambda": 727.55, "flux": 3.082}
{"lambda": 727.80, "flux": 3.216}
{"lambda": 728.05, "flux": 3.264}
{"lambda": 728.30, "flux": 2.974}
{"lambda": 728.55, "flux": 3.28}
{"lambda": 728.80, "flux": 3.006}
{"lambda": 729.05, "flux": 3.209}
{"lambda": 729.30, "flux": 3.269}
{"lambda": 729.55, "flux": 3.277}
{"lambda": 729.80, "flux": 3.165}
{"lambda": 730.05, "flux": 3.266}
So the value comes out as 1.1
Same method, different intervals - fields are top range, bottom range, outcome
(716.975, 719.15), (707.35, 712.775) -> 0.95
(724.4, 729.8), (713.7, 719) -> 1.40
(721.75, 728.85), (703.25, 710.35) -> 1.04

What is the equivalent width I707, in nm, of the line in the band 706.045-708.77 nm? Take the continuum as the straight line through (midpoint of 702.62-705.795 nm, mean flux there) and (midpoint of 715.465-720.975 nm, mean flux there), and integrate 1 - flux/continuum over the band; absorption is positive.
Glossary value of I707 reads 0.32 nm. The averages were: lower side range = 3.22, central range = 2.64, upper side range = 2.28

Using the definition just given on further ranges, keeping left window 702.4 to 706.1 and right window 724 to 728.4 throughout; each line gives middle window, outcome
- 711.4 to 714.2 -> 0.820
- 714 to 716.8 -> 0.852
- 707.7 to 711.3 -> 0.827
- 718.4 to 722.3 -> 0.787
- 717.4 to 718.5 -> 0.255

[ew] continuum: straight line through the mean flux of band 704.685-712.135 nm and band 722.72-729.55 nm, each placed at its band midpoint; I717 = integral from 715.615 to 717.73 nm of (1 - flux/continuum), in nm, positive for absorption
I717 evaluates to 0.44 nm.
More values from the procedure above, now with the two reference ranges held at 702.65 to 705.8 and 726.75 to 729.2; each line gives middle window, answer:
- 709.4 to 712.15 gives 0.76 nm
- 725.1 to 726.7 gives 0.11 nm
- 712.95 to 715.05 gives 0.79 nm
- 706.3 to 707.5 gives 0.24 nm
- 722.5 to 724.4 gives 0.29 nm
